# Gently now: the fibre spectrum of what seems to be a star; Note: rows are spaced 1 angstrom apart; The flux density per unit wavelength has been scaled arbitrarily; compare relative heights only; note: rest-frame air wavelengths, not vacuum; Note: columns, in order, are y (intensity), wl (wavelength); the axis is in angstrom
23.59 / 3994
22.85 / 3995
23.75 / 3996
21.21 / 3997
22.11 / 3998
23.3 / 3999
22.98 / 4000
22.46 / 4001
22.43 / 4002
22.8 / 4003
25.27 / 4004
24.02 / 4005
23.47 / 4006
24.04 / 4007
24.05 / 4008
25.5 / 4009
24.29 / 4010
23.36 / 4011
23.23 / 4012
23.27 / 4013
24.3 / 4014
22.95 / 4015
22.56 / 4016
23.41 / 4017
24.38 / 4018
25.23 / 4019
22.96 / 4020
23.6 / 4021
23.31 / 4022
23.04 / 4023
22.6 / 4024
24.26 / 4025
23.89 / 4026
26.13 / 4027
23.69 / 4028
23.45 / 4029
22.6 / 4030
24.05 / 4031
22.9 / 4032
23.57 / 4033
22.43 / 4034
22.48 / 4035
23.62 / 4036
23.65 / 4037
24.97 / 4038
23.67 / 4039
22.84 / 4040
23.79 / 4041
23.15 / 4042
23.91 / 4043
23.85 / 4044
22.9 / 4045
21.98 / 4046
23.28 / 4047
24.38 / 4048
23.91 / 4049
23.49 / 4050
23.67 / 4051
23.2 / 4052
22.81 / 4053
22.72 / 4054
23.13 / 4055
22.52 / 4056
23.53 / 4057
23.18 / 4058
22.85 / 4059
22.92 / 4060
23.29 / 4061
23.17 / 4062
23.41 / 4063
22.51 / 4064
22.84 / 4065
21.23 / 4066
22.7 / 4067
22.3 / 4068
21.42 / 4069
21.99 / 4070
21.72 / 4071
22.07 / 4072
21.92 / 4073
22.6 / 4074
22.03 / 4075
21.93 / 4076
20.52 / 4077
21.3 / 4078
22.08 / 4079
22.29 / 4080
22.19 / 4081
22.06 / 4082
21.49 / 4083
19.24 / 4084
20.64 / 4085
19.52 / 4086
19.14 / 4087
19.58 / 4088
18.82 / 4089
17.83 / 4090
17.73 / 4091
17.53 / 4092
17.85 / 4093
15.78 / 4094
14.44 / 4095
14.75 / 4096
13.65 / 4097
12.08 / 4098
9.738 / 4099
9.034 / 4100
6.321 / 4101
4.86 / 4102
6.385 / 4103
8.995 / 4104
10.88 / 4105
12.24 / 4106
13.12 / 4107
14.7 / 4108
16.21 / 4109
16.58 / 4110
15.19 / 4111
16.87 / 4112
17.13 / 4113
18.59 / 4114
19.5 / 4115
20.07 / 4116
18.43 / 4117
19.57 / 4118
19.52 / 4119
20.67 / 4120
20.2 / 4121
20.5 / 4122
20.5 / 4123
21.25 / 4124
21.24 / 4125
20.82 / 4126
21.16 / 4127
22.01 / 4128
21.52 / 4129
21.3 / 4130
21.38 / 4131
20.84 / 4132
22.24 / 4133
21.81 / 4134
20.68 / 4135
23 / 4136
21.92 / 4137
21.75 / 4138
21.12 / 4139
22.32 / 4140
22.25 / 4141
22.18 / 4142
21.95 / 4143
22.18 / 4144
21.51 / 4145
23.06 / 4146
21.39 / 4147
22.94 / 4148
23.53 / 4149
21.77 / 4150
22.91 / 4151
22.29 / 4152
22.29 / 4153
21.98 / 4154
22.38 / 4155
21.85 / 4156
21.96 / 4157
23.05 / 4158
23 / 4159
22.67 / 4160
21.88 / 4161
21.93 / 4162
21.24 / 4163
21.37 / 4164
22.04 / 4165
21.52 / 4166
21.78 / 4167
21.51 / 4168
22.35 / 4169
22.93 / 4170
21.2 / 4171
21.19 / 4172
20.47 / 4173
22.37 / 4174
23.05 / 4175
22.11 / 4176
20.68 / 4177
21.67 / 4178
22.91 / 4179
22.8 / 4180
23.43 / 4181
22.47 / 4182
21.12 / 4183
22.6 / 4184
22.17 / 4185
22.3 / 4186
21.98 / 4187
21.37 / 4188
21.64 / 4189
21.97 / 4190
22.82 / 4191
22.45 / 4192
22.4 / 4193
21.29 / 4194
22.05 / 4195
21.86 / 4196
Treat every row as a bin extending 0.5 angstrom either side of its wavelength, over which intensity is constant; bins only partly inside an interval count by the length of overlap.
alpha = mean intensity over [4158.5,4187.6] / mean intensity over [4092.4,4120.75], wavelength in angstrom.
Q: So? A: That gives 1.52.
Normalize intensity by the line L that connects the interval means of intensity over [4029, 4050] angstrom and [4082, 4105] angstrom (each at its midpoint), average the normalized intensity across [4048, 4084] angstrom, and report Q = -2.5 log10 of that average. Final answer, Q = -0.18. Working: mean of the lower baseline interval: 23.4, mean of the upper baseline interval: 14.9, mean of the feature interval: 22.5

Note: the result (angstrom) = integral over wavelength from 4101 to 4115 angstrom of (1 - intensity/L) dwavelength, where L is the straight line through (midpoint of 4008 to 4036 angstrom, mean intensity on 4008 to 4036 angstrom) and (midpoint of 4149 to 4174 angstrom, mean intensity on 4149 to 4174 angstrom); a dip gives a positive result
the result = 5.8 angstrom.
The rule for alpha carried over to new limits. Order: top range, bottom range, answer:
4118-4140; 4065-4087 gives 0.98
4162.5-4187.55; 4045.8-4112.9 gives 1.15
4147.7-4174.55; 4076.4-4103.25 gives 1.33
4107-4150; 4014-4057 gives 0.87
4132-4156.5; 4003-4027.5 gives 0.93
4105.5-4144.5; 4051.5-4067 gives 0.87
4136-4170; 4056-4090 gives 1.02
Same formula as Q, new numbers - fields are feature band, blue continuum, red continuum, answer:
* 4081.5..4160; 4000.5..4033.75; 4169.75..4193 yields 0.20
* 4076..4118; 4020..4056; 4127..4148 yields 0.35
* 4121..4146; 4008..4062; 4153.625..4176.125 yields 0.04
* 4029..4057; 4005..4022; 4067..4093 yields -0.04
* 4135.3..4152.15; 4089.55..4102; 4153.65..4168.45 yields -0.13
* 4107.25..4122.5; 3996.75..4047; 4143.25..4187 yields 0.24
